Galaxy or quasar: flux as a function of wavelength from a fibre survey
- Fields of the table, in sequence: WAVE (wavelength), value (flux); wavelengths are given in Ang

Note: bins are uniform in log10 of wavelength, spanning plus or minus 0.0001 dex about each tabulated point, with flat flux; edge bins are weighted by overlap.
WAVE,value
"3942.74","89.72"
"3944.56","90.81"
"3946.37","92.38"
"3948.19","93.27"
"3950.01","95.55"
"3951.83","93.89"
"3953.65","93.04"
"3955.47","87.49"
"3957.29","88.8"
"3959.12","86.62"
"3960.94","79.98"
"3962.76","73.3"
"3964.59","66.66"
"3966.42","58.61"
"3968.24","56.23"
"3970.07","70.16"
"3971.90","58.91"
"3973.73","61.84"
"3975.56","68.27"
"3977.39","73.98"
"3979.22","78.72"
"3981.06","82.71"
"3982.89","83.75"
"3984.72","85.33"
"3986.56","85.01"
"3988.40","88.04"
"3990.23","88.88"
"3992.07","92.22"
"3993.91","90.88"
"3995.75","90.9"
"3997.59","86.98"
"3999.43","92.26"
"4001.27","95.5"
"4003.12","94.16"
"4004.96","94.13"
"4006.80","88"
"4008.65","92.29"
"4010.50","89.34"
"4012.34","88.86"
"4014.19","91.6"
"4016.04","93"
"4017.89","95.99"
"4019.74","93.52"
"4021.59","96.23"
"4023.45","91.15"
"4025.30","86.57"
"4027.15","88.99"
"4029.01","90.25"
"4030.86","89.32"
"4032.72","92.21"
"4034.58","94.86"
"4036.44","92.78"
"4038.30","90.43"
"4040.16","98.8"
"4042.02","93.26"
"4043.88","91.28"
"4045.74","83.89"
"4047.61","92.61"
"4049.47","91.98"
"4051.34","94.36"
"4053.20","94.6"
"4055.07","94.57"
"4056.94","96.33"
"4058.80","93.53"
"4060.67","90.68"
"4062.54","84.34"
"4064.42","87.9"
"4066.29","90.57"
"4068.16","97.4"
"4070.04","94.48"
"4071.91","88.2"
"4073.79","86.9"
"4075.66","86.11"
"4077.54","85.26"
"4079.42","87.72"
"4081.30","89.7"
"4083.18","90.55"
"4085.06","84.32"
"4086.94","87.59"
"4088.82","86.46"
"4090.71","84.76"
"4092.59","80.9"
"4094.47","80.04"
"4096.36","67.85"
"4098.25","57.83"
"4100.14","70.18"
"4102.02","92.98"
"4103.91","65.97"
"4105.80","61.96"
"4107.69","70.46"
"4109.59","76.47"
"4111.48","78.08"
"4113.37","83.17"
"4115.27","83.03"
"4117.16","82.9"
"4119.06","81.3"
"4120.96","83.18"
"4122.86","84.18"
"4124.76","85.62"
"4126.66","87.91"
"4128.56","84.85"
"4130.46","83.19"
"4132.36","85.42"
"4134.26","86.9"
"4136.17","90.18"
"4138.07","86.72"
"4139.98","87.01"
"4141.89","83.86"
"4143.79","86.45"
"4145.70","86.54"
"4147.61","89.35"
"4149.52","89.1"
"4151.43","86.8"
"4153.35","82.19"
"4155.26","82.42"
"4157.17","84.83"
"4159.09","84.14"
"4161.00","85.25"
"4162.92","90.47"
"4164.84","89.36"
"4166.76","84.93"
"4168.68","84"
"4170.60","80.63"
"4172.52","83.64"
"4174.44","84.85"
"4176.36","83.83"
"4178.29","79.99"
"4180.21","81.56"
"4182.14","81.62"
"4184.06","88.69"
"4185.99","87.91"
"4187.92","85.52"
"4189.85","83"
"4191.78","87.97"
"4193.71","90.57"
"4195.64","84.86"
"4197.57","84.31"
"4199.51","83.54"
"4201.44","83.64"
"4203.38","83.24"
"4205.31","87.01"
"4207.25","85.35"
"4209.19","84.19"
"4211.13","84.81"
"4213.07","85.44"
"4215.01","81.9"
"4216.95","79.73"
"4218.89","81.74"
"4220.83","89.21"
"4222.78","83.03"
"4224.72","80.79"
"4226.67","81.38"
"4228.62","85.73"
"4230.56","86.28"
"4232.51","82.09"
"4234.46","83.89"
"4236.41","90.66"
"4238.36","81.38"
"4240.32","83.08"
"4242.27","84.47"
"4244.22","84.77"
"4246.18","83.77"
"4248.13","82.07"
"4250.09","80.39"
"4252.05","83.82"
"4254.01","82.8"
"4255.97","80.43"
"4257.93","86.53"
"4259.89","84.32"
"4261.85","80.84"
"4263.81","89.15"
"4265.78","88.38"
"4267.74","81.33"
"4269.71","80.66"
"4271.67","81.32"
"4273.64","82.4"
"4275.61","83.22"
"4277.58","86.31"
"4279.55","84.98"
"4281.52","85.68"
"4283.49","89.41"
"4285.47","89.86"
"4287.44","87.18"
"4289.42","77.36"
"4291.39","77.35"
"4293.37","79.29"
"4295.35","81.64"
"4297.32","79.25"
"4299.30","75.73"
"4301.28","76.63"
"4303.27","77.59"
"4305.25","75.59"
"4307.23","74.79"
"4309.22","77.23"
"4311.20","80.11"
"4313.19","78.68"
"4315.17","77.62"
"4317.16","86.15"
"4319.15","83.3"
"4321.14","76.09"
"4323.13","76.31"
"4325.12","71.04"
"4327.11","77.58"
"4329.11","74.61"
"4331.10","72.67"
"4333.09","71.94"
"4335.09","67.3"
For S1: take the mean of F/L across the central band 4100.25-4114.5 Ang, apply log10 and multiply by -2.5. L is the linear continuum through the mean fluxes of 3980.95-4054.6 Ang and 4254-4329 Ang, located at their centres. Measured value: 0.17 mag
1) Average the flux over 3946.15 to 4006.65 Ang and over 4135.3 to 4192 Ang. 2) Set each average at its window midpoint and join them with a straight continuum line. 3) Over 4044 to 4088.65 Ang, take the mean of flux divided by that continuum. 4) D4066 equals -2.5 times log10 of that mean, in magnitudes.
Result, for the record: -0.08 mag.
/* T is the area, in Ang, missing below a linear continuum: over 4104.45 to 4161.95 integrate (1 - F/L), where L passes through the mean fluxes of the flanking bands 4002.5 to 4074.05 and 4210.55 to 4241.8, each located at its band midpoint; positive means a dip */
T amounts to 2.9 Ang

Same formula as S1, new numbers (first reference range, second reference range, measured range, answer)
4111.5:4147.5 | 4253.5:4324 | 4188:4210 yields -0.02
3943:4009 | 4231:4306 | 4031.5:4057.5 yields -0.12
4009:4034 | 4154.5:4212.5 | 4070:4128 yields 0.09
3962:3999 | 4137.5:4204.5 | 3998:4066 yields -0.16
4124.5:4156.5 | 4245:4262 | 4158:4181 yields 0.01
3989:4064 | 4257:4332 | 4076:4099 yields 0.09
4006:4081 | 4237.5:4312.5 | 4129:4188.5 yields 0.02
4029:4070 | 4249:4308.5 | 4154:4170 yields 0.02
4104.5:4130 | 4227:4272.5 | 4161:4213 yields -0.04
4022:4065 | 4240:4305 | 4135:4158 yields 0.02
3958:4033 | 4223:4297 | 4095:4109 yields 0.20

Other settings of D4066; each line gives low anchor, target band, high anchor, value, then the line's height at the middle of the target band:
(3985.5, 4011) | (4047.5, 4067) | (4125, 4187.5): -0.04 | 88.7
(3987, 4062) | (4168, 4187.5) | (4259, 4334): 0.02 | 85.4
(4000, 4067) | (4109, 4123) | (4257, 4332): 0.09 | 88.4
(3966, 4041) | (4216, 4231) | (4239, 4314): -0.01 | 82.8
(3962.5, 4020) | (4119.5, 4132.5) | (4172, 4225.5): -0.01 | 83.8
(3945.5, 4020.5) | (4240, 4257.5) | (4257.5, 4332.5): -0.02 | 81.2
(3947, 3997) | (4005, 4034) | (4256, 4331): -0.13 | 80.6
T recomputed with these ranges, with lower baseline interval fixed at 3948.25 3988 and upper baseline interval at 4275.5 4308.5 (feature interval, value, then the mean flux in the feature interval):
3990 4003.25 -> -2.23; 91.4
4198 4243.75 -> -2.02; 84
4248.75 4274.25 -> -0.75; 83.3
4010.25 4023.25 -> -2.36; 92.7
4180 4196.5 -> -1.19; 85.9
